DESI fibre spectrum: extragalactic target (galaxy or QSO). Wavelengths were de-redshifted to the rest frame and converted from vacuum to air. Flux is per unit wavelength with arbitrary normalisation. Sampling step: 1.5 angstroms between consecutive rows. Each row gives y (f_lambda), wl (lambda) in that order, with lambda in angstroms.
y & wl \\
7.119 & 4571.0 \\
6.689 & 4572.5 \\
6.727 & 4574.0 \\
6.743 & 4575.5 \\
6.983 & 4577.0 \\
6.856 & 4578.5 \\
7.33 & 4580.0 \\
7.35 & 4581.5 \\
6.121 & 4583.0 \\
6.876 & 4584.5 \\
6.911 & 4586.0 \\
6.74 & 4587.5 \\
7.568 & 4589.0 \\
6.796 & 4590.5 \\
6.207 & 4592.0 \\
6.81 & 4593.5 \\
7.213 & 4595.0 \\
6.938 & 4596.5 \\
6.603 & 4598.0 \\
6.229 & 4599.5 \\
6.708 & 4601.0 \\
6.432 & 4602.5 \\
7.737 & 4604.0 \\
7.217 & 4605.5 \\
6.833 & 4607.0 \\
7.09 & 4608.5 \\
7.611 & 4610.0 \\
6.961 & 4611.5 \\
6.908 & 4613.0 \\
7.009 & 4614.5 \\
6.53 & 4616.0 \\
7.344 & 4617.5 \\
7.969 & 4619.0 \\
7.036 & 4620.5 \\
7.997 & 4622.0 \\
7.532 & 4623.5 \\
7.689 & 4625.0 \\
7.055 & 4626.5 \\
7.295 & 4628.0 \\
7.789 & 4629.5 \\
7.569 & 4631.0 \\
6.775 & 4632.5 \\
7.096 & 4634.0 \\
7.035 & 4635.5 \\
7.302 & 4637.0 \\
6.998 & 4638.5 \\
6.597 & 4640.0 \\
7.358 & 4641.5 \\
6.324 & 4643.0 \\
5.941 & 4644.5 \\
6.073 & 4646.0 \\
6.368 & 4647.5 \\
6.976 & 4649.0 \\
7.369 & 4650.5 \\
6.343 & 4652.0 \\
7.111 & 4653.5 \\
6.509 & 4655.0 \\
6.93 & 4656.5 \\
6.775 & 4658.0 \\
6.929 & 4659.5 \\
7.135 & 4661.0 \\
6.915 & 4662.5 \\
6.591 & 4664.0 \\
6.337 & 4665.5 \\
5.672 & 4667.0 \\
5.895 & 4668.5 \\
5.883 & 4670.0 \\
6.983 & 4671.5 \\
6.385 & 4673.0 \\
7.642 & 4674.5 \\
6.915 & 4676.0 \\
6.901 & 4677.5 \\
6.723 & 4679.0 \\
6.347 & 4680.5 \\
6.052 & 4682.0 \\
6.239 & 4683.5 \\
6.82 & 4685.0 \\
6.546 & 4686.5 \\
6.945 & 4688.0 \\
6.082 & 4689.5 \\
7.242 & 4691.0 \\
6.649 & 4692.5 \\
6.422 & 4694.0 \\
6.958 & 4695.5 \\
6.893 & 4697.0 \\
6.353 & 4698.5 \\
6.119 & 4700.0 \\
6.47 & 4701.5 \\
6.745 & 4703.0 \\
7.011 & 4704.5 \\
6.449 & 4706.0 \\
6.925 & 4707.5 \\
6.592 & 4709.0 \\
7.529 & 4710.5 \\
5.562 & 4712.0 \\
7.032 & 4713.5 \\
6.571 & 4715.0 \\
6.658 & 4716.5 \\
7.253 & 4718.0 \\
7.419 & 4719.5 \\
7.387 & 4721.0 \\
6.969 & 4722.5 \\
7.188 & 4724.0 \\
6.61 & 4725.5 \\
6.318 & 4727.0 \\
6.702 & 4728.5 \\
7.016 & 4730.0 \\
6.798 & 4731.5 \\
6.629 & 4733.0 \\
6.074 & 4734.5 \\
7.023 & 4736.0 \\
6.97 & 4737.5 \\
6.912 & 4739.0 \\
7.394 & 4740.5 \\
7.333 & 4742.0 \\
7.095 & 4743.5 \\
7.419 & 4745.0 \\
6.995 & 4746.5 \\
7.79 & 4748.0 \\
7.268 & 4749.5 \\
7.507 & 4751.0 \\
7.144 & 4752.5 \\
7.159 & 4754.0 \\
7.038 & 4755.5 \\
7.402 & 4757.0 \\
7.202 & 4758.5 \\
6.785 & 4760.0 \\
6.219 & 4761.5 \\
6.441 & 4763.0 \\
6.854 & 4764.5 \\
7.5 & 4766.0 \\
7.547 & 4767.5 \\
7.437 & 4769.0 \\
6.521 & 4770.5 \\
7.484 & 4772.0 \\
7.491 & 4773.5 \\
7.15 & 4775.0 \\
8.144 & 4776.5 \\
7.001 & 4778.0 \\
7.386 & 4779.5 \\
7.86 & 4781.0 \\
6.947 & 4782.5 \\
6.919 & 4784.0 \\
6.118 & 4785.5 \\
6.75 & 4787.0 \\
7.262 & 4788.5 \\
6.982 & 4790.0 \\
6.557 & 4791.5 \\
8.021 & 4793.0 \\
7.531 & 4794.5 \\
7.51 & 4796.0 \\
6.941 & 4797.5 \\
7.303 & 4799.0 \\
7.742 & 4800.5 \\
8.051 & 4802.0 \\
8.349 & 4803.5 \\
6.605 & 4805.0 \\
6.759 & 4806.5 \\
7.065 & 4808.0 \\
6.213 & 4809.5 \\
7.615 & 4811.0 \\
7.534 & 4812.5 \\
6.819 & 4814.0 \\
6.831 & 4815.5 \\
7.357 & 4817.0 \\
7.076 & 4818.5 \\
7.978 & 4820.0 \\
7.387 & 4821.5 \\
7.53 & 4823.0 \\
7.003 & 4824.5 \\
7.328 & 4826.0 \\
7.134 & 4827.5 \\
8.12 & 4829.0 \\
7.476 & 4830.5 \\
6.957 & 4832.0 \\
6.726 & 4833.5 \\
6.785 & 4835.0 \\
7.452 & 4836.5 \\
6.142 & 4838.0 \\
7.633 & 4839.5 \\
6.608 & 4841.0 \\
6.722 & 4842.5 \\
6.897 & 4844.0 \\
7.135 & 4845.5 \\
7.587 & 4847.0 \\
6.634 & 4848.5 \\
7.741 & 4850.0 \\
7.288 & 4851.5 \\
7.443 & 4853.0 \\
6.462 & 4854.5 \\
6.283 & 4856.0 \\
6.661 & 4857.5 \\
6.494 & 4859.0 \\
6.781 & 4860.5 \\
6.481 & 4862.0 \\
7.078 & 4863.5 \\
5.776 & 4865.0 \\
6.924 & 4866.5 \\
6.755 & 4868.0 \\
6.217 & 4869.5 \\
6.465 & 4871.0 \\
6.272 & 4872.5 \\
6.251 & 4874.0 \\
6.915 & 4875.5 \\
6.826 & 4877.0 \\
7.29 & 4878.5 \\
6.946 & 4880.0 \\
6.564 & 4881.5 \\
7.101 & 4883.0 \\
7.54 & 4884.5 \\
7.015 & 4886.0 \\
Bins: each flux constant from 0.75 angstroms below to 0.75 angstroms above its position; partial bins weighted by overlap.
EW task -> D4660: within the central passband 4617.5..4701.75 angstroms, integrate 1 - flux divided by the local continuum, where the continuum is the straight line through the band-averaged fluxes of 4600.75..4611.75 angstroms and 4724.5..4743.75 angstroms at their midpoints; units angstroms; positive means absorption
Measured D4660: 2.2 angstroms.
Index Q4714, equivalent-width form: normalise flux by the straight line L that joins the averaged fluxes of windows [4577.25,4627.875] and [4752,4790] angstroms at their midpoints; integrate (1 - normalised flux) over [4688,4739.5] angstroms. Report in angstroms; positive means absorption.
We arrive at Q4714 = 2.41 angstroms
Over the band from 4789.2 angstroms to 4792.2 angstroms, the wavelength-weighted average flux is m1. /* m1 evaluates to 6.78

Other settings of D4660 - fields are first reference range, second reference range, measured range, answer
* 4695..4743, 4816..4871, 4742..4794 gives -2.13 angstroms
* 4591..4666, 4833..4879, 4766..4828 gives -3.76 angstroms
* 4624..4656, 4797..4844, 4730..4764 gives 0.32 angstroms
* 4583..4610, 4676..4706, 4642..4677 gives 0.43 angstroms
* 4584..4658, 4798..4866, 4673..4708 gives 1.77 angstroms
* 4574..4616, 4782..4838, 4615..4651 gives -0.64 angstroms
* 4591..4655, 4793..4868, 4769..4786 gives -0.32 angstroms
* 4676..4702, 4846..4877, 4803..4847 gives -2.93 angstroms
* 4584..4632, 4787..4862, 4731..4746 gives 0.33 angstroms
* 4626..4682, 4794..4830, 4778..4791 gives 0.38 angstroms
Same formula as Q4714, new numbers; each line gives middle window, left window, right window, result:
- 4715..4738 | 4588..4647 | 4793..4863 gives 0.75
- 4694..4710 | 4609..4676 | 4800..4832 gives 0.92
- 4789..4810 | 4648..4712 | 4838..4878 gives -1.67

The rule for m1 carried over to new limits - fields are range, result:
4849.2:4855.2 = 7.23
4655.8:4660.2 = 6.88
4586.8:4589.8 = 7.15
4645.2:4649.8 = 6.48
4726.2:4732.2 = 6.71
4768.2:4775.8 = 7.22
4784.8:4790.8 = 6.78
